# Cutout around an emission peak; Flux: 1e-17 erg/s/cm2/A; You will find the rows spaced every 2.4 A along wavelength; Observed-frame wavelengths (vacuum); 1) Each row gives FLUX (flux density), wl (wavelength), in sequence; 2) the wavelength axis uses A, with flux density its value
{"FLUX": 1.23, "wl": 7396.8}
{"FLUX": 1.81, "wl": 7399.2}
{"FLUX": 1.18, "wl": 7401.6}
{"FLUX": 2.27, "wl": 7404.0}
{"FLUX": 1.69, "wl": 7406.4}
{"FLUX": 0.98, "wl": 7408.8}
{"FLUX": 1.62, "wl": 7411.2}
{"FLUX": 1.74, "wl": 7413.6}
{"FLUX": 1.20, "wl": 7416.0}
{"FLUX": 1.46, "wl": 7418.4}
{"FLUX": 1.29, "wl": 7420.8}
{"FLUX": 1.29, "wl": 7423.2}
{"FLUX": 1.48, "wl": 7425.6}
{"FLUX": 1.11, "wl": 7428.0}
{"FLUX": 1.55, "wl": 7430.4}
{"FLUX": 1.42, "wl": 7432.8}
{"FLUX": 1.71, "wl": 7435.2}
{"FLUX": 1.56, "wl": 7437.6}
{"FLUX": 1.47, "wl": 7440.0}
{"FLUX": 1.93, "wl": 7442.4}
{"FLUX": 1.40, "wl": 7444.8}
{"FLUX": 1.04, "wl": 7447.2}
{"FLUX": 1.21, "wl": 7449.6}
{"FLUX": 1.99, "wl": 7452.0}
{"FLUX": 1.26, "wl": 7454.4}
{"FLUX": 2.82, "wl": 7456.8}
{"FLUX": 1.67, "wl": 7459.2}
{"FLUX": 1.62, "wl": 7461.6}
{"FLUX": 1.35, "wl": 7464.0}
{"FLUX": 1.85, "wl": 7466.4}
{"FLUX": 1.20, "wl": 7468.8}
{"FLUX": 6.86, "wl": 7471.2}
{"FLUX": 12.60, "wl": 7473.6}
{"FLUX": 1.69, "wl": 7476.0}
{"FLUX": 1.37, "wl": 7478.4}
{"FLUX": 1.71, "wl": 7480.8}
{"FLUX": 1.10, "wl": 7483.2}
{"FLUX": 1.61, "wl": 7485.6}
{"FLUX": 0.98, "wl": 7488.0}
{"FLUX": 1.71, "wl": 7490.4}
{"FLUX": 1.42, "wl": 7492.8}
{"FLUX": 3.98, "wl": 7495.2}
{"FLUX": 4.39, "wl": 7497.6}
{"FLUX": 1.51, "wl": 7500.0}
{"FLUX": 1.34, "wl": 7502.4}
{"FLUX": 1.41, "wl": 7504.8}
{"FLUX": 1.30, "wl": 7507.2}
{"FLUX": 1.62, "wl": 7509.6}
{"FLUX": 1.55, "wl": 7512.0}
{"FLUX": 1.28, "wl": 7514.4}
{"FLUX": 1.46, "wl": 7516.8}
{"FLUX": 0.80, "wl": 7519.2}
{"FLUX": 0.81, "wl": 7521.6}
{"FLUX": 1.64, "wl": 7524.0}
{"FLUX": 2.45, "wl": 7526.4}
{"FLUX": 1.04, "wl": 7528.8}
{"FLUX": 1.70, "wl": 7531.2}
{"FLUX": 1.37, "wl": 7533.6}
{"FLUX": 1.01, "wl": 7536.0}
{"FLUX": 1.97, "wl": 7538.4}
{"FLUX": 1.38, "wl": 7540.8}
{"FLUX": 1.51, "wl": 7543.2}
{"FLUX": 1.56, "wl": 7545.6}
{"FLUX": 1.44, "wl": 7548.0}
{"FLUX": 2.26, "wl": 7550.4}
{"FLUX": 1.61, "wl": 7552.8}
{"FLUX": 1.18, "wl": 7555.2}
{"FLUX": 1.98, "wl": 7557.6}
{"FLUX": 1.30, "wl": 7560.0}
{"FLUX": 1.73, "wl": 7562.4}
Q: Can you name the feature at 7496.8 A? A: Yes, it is [N II]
